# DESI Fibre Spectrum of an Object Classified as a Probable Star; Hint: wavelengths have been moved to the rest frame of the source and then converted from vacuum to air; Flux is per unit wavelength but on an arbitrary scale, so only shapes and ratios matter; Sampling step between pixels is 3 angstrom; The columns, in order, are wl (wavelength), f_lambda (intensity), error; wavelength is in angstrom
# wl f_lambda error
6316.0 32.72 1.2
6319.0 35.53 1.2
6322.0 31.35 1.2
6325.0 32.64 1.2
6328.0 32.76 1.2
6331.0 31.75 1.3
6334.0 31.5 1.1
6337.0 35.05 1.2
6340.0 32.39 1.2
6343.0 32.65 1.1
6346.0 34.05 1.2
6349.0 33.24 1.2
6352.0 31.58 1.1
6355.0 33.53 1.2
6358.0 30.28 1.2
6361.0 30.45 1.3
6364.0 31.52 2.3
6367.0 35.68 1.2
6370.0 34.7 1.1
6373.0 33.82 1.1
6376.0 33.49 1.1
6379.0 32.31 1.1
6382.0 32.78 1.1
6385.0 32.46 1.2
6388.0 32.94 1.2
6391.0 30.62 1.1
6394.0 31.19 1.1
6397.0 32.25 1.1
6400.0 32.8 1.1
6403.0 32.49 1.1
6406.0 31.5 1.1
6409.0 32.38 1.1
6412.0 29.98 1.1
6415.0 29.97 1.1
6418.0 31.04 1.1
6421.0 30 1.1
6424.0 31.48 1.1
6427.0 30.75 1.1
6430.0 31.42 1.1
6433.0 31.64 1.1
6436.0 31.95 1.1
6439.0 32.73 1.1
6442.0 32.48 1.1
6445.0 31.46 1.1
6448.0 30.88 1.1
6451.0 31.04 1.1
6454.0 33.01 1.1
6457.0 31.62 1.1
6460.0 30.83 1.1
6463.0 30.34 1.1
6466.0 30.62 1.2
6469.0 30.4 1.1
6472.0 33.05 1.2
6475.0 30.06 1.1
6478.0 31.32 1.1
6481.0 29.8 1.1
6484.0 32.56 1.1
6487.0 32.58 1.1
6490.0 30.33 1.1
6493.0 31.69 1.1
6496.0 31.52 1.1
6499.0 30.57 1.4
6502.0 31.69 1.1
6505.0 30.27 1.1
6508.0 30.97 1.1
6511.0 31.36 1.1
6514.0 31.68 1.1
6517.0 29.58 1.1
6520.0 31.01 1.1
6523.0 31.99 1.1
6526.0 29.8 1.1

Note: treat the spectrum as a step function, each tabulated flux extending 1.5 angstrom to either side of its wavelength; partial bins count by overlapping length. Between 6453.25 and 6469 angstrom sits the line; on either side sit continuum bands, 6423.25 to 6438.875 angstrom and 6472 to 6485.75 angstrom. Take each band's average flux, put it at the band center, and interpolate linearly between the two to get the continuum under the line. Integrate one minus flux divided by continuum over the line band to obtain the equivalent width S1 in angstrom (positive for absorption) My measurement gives 0.1 angstrom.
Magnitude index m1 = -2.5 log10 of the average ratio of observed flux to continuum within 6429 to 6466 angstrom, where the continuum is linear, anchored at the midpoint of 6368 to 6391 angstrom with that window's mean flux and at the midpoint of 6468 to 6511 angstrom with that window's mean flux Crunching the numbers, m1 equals 0.01 mag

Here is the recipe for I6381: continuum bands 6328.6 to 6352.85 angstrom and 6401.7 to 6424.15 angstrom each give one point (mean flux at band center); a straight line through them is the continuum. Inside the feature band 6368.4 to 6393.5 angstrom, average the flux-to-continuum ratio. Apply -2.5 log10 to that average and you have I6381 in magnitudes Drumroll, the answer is -0.03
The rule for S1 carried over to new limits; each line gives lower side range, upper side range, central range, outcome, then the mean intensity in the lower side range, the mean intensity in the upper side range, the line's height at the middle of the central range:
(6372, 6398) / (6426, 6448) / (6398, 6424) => 0.6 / 32.4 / 31.7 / 32.1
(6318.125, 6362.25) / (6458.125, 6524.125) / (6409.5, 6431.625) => 0.7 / 32.6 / 31.1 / 31.8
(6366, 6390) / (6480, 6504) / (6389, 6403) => 0.5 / 33.4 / 31.4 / 33.1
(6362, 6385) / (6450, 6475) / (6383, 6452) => 1.6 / 33.3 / 31.3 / 32.3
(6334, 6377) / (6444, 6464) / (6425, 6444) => -0.1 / 33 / 31.3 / 31.7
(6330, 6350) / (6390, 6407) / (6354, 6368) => 0.2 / 33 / 31.9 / 32.6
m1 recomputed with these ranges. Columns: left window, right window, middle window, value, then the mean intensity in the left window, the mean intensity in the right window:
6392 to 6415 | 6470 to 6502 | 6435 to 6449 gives -0.01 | 31.7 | 31.3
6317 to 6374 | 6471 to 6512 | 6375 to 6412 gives 0.01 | 32.9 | 31.2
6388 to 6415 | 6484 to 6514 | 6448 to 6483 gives 0.01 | 31.6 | 31.3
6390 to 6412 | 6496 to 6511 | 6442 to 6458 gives -0.01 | 31.8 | 31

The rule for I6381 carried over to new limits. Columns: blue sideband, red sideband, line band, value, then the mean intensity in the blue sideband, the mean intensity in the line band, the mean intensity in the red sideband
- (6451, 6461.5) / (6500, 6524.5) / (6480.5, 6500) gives 0.00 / 31.7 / 31.4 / 31.1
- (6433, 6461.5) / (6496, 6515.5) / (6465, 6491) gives 0.01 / 31.8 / 31.2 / 31.1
